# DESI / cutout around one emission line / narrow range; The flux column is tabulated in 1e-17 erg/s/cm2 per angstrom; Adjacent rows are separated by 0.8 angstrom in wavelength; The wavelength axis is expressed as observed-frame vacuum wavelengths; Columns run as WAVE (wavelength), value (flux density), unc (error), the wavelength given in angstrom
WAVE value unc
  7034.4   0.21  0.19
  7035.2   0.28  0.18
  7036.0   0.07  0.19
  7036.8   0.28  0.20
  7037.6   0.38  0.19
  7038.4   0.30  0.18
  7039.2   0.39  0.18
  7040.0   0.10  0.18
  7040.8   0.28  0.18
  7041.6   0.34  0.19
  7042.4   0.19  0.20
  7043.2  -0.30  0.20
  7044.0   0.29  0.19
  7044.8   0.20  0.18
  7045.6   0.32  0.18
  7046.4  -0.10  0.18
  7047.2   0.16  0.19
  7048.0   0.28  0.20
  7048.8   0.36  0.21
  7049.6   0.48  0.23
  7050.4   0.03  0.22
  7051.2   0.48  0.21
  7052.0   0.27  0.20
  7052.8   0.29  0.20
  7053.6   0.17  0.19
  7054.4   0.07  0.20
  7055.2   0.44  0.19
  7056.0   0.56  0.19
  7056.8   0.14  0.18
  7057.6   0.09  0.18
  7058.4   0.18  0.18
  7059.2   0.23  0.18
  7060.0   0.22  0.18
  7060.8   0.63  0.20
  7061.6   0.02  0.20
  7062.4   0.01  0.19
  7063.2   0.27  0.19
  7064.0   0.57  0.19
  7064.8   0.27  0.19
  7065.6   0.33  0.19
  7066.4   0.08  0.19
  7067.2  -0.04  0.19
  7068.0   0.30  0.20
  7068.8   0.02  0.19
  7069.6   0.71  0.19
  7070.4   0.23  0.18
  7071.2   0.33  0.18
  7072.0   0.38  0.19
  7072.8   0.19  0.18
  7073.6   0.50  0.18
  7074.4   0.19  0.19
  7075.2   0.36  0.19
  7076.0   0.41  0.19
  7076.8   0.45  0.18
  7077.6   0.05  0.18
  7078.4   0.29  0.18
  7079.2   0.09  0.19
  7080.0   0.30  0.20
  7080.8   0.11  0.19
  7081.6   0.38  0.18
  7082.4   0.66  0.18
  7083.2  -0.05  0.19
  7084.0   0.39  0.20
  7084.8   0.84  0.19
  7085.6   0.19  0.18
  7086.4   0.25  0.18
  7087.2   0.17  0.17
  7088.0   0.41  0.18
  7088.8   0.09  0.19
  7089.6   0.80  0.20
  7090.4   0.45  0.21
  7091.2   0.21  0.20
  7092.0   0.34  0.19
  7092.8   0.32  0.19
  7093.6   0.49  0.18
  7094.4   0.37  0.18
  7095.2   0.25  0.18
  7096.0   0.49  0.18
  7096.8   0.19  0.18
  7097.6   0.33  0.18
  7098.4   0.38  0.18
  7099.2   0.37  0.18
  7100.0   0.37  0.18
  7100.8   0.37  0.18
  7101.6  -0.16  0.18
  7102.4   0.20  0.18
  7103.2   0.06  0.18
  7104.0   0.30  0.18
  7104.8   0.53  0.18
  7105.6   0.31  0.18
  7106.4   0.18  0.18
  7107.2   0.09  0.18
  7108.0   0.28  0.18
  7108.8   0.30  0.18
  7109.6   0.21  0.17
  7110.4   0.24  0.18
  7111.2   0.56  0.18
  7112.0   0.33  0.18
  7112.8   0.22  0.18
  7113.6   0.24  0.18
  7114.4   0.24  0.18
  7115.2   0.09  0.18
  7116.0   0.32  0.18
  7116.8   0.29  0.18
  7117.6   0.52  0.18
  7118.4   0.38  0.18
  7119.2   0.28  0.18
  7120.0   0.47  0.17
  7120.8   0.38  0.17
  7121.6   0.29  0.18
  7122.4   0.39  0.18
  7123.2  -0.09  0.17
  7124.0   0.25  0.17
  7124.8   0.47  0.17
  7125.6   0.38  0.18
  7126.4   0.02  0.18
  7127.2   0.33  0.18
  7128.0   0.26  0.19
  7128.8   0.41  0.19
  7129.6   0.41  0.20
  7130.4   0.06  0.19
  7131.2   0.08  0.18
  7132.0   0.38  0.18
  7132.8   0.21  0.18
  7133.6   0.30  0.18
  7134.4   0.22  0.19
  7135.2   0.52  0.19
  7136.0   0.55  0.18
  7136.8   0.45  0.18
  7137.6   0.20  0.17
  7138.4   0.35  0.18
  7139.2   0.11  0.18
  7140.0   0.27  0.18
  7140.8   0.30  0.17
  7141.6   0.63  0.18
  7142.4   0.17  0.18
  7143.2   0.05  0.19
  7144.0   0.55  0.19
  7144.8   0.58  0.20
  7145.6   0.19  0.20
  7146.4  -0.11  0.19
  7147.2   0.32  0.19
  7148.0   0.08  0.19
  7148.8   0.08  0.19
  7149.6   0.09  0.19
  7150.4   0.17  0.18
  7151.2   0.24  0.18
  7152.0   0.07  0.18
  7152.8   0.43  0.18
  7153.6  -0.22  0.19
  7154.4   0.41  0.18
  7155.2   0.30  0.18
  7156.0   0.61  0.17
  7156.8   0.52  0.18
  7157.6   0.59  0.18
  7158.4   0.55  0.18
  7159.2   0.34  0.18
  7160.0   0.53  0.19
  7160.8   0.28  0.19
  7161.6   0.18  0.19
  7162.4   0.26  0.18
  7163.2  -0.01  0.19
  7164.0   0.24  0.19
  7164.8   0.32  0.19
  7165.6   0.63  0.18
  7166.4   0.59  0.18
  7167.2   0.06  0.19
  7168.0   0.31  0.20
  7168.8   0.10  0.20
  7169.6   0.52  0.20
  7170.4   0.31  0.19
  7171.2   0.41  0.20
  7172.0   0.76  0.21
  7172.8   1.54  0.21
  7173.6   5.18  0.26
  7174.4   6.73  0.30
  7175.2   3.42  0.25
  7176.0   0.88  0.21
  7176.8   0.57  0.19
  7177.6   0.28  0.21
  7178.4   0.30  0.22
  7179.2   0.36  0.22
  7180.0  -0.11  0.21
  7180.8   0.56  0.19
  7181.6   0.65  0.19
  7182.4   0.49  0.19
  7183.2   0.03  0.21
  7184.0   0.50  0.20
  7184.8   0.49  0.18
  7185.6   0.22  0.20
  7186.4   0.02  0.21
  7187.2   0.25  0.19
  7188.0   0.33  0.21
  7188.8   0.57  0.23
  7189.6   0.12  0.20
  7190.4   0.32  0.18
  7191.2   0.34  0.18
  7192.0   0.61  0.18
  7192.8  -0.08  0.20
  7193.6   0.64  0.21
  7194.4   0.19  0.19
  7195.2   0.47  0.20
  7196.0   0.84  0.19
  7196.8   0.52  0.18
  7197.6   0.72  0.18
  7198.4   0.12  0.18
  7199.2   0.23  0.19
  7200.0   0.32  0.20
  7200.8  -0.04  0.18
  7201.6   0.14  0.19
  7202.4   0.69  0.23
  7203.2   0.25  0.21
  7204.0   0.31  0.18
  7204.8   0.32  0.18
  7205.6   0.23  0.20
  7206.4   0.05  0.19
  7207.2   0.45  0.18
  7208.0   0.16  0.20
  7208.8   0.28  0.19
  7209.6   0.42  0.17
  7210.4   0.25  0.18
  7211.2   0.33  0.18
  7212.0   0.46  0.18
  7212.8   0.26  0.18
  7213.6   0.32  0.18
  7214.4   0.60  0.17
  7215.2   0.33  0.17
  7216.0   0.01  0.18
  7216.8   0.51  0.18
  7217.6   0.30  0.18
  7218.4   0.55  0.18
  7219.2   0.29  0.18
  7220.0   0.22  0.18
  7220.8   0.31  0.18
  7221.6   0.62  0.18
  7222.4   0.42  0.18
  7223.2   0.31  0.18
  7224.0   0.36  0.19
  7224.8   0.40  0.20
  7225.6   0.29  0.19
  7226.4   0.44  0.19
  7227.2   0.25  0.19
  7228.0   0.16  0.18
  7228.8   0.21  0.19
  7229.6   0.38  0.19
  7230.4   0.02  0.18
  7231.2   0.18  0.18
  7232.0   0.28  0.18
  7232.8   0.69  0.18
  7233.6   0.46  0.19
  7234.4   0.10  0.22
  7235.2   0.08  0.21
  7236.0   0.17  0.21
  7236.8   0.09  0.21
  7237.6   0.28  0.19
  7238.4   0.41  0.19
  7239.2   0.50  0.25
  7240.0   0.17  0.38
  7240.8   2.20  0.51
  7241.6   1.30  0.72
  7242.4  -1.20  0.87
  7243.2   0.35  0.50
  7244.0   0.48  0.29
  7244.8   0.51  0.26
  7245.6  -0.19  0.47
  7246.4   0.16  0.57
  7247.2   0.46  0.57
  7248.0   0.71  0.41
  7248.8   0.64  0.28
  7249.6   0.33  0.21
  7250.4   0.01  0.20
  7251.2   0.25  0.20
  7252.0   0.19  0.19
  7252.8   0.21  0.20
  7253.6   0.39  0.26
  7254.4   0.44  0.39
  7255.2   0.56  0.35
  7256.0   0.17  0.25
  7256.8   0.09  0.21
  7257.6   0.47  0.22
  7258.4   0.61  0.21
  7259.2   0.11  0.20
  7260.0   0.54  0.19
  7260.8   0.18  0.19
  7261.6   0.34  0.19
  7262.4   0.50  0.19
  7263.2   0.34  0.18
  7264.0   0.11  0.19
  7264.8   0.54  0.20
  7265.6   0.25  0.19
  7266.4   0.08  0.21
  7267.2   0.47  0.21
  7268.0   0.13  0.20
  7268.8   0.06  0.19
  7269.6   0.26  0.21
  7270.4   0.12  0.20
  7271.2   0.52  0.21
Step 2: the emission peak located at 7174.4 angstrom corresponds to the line Halpha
